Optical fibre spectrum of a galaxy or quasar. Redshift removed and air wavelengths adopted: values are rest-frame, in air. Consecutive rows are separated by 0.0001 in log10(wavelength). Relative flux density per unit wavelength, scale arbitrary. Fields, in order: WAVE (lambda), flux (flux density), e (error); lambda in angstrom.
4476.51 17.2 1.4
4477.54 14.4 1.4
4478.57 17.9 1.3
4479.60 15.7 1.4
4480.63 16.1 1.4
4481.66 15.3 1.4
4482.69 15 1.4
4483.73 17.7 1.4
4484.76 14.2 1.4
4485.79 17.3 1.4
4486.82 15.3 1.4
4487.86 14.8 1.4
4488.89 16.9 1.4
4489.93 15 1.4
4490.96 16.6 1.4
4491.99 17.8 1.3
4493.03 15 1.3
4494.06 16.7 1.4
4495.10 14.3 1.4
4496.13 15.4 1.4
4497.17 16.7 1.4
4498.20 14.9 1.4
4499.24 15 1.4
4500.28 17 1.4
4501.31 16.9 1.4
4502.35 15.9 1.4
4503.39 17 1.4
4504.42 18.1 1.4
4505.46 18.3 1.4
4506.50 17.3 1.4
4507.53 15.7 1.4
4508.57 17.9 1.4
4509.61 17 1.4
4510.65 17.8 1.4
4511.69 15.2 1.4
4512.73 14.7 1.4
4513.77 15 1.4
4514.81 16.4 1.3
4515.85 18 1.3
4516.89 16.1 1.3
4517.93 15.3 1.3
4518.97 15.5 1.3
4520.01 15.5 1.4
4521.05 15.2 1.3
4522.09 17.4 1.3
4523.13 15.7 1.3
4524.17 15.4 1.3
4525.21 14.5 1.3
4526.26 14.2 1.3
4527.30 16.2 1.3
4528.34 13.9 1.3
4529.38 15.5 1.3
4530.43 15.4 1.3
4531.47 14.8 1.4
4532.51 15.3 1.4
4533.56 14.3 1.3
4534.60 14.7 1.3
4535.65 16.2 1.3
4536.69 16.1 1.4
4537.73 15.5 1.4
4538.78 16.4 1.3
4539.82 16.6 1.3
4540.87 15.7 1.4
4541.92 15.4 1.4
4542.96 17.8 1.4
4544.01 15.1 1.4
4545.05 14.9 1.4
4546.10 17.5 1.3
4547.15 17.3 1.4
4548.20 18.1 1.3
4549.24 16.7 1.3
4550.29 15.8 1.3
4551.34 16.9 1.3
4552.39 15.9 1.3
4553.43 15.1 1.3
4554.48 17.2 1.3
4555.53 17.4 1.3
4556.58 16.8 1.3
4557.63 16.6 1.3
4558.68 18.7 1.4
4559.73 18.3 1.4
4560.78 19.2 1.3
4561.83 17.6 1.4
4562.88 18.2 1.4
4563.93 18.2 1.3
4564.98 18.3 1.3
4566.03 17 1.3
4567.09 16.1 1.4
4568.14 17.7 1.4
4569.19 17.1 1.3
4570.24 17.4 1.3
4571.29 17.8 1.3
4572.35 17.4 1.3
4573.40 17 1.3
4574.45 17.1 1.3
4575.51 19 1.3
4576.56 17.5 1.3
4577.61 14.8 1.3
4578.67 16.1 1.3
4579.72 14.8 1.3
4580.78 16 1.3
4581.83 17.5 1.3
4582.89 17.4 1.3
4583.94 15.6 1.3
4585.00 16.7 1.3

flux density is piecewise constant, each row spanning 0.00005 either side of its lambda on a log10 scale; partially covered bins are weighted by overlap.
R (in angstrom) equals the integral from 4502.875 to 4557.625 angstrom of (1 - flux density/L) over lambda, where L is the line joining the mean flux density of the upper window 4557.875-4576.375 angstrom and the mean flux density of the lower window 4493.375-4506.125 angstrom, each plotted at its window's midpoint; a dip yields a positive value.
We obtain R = 2.8 angstrom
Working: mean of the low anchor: 16.3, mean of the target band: 16.1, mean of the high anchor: 17.7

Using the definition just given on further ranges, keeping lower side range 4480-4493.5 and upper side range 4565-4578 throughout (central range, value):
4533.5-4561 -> 0.5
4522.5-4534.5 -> 1.1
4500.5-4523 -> -0.2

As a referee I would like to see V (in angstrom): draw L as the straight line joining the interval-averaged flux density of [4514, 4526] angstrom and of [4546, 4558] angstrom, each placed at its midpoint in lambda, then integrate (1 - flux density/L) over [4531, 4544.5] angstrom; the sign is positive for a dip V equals 0.5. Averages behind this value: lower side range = 15.8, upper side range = 16.8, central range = 15.7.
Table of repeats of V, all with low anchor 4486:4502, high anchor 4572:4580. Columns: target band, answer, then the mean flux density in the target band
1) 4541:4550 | 0.0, 16.5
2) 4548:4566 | -0.8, 17.3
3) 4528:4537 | 0.6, 15.1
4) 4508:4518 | -0.2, 16.4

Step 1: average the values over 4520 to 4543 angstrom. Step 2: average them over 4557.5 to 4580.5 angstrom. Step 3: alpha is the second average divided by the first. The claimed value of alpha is 1.12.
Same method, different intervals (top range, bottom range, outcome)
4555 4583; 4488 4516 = 1.06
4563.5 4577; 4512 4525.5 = 1.11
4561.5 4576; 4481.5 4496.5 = 1.11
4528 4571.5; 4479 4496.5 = 1.05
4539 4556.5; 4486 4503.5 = 1.03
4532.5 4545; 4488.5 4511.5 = 0.96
